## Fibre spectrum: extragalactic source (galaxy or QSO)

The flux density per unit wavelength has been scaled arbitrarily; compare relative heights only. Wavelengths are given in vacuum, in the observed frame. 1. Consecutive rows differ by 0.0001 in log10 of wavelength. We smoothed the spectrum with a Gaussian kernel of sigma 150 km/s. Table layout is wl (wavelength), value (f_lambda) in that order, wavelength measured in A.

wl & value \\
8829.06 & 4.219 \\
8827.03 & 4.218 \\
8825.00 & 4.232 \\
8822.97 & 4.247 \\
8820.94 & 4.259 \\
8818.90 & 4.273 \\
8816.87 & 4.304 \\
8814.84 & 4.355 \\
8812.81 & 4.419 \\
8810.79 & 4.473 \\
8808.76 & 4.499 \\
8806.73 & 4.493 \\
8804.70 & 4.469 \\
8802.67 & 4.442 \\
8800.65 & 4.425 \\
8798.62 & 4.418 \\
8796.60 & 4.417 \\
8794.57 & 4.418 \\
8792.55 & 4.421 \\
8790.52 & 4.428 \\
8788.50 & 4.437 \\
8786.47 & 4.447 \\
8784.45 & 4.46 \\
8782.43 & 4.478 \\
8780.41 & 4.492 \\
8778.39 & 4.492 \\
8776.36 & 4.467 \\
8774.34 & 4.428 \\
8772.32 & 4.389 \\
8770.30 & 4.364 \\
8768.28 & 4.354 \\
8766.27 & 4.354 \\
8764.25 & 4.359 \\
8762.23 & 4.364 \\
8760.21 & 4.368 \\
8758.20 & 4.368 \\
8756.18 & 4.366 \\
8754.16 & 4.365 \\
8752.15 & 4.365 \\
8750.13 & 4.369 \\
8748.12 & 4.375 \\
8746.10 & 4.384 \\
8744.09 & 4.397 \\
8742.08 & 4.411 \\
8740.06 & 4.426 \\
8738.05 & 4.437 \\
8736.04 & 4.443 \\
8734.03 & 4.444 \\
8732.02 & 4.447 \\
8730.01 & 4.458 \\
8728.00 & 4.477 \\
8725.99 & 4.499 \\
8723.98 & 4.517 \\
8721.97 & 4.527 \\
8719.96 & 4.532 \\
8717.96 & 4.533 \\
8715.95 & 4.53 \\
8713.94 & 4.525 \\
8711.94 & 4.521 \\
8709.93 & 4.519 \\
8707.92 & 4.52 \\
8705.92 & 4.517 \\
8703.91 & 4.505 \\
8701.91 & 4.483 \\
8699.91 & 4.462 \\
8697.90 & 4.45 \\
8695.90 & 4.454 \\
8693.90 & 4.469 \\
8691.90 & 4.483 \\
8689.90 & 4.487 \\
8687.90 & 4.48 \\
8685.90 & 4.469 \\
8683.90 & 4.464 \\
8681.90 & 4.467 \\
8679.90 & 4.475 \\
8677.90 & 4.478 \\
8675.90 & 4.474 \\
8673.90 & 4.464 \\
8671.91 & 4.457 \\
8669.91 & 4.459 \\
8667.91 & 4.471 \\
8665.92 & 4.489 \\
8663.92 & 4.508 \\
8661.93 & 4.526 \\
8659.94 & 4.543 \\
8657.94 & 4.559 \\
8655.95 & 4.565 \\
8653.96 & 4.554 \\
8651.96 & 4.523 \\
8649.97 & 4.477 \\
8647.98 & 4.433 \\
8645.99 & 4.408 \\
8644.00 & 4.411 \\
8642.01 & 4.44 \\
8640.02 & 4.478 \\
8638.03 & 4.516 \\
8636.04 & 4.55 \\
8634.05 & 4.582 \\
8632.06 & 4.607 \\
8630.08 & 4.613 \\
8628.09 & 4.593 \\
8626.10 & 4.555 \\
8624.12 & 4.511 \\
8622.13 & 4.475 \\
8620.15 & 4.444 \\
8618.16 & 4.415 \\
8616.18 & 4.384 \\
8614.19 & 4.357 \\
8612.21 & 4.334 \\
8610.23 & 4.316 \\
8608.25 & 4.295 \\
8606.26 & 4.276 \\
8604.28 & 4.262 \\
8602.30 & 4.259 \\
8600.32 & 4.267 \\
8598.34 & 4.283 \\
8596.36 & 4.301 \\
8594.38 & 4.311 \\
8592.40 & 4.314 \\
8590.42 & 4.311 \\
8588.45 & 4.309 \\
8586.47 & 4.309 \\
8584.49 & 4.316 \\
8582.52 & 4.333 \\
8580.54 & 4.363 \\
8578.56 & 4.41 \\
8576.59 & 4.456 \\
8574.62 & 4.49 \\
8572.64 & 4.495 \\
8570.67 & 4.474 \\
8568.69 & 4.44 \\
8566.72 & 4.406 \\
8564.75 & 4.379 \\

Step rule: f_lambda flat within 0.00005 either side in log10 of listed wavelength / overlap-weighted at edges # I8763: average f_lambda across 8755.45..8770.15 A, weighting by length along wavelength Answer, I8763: 4.36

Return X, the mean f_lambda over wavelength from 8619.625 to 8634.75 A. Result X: 4.55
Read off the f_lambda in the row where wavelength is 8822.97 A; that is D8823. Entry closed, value 4.247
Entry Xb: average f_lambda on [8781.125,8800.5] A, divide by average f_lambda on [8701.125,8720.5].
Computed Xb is 0.98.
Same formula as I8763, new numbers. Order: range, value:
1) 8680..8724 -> 4.5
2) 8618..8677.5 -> 4.5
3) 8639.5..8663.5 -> 4.49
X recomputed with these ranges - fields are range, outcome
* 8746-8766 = 4.37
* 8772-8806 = 4.44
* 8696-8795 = 4.44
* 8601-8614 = 4.29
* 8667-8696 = 4.47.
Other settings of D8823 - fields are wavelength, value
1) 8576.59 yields 4.456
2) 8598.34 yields 4.283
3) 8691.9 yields 4.483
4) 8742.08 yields 4.411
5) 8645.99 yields 4.408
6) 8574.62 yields 4.49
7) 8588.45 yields 4.309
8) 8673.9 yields 4.464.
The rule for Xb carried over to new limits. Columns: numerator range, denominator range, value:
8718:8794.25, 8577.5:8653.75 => 1.00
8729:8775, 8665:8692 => 0.98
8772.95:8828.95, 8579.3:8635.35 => 1.00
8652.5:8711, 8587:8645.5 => 1.02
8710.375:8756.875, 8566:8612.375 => 1.02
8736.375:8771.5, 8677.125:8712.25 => 0.98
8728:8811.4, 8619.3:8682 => 0.98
